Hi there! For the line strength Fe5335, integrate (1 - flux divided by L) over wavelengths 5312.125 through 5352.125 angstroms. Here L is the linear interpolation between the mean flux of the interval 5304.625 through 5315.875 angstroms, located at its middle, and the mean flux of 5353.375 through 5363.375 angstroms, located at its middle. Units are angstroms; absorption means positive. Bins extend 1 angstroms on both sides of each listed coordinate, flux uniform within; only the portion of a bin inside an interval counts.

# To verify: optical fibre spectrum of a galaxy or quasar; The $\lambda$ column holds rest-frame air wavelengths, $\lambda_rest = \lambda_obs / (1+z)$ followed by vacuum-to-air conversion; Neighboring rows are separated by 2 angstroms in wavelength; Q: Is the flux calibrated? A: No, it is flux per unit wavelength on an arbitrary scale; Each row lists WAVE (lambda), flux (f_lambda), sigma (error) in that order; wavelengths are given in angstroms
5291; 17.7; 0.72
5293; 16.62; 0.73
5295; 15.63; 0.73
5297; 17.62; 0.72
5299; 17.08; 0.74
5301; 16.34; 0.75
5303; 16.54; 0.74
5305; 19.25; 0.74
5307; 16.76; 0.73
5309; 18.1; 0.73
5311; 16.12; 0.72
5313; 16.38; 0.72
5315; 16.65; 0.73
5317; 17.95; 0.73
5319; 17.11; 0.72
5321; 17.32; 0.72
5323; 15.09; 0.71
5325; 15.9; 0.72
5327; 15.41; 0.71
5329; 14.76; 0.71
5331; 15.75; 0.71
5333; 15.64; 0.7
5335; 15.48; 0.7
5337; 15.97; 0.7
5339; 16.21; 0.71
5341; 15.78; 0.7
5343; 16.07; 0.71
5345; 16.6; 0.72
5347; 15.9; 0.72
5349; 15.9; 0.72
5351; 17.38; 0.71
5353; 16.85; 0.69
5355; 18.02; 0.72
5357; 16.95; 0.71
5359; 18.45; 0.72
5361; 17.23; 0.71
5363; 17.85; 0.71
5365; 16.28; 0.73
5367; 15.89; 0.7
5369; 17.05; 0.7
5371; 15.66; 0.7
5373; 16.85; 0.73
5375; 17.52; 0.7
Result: 2.72 angstroms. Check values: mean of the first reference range 17.1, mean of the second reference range 17.6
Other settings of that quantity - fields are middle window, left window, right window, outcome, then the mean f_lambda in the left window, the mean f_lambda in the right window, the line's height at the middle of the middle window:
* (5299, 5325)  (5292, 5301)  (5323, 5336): -1.3 angstroms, 16.7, 15.5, 16.1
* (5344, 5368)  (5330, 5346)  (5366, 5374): -1.1 angstroms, 15.9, 16.4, 16.2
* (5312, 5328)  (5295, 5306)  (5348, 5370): 0.6 angstroms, 17.2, 17.1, 17.2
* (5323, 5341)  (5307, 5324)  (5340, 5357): 1.2 angstroms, 16.8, 16.6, 16.7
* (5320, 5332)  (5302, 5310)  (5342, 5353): 1.0 angstroms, 17.7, 16.4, 17.1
